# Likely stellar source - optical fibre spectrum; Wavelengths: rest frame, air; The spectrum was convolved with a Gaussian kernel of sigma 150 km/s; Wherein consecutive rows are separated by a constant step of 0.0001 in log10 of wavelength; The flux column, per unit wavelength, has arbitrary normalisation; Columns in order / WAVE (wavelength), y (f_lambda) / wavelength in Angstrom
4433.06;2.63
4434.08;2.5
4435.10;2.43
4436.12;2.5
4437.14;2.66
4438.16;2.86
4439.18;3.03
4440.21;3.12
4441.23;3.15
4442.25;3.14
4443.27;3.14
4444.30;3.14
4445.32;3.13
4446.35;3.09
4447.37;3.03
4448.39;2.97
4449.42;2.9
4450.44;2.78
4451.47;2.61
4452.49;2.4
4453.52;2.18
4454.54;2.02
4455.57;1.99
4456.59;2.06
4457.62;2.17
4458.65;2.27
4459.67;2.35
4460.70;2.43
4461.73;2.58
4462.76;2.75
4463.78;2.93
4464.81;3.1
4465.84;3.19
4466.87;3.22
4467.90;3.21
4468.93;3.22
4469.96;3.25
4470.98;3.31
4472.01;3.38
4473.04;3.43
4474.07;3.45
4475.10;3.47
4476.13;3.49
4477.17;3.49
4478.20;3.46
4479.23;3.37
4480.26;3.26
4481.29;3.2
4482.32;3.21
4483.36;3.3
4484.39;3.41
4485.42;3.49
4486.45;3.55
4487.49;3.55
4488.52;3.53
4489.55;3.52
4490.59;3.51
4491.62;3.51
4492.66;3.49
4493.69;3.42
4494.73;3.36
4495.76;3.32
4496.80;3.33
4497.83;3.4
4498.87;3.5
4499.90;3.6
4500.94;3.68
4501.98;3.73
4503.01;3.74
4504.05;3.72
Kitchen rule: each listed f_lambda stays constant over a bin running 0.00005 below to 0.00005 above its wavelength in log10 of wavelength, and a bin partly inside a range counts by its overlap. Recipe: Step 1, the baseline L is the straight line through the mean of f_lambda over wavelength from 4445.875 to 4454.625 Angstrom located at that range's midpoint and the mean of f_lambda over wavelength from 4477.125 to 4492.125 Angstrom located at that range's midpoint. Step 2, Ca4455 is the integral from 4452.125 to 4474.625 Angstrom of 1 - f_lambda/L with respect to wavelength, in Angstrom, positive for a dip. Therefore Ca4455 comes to 1.7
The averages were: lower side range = 2.7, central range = 2.77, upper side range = 3.42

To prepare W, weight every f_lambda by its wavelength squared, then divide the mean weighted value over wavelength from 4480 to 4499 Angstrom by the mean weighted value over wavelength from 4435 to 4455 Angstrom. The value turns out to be 1.2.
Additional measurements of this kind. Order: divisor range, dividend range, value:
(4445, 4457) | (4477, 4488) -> 1.33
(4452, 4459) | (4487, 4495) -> 1.65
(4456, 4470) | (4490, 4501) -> 1.28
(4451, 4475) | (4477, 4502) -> 1.25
